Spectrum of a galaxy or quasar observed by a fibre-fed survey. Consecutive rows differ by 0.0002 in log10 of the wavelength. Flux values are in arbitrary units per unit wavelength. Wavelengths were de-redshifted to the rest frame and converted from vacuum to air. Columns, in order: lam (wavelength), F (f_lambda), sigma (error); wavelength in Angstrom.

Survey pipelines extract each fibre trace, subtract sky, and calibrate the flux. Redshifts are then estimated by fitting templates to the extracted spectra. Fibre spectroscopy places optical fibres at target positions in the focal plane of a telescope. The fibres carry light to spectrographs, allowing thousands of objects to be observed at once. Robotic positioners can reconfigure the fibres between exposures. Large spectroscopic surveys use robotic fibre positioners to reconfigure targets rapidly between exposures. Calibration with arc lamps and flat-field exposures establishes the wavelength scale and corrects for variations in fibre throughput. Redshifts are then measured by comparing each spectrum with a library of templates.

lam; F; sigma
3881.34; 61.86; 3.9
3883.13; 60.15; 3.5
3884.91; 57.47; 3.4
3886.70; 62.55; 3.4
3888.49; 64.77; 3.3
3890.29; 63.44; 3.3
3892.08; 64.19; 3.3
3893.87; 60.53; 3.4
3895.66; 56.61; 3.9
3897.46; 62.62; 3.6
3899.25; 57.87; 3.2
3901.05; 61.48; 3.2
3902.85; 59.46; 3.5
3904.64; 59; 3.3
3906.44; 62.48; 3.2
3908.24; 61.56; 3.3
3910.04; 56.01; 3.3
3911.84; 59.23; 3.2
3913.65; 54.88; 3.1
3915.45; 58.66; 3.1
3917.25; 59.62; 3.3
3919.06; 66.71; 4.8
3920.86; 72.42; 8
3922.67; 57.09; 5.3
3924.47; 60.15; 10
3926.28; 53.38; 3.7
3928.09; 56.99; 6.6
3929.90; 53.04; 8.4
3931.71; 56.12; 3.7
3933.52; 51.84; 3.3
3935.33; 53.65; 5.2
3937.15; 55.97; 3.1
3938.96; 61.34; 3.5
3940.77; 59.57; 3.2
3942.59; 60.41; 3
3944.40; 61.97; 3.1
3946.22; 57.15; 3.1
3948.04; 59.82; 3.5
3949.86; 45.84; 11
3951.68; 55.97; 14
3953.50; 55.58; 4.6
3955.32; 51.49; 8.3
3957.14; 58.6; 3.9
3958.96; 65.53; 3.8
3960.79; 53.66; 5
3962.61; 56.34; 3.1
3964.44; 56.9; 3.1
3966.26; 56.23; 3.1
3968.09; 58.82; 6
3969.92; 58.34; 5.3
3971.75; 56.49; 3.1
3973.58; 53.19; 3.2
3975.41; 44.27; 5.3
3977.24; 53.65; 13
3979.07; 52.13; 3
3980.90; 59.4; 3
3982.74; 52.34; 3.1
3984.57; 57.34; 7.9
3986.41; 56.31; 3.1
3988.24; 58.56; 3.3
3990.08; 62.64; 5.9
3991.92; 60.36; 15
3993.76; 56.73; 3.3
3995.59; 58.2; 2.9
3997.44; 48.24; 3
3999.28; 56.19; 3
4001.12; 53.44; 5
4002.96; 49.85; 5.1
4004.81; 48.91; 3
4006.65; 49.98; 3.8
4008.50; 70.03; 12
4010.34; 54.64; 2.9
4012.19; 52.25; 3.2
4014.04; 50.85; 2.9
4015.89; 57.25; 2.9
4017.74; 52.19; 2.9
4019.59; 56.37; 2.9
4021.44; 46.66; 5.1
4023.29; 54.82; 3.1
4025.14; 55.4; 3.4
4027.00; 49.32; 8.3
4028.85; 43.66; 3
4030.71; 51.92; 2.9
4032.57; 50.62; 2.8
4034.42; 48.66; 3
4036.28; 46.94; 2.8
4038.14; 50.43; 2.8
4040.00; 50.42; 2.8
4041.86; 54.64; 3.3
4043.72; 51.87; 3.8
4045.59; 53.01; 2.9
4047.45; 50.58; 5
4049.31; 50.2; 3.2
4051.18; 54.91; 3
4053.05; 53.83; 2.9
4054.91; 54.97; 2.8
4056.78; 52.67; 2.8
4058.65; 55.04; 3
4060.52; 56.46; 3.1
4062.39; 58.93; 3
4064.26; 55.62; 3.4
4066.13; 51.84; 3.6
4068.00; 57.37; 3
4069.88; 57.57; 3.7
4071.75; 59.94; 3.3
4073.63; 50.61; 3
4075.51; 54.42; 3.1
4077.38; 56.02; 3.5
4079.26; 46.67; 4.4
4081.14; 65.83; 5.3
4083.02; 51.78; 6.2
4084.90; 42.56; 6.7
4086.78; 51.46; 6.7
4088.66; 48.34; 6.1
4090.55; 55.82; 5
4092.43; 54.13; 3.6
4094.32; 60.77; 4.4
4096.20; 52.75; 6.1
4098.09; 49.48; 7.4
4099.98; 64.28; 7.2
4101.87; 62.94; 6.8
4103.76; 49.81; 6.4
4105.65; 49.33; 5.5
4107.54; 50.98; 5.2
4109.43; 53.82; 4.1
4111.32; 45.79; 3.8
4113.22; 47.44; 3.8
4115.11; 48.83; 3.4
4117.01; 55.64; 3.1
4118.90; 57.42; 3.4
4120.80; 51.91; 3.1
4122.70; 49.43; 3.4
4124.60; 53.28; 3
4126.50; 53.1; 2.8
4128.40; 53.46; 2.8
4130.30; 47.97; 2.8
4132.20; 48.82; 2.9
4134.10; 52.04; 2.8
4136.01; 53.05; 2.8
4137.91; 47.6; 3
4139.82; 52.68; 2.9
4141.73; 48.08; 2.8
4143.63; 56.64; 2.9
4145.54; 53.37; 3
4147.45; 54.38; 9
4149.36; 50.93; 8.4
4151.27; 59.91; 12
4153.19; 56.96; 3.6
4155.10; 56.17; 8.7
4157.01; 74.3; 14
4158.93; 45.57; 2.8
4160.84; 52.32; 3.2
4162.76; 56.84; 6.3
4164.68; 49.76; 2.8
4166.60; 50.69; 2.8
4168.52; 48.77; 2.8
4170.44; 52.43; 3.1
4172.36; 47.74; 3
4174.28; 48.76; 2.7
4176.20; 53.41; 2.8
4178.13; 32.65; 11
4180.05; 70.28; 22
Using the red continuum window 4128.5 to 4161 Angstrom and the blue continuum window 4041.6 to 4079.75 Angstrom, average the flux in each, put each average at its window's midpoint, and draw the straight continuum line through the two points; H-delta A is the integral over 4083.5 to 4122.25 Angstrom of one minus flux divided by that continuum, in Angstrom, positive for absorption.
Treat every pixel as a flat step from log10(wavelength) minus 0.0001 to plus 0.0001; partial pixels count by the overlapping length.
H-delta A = 0.9 Angstrom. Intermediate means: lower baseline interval 54.2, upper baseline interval 53.6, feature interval 52.6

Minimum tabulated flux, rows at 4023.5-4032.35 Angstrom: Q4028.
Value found 43.66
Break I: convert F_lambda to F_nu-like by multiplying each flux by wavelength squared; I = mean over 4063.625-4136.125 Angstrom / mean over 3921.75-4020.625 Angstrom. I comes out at 1.0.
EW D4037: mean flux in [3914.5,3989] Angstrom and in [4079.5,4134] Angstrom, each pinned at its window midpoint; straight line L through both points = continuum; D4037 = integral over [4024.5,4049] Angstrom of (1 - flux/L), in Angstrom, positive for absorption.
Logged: 1.8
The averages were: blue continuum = 56.9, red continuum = 52.7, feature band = 50.5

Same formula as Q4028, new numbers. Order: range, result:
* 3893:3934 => 51.84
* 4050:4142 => 42.56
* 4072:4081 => 46.67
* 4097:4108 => 49.33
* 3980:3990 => 52.34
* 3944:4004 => 44.27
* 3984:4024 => 46.66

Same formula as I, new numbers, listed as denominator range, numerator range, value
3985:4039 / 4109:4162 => 1.05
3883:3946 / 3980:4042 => 0.95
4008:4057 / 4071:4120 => 1.05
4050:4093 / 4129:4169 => 1.02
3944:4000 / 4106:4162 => 1.02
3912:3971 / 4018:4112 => 0.98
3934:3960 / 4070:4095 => 1.01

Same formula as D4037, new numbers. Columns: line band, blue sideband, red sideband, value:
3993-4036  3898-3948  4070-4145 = 2.36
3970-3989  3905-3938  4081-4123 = 0.69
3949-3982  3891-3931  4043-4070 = 1.45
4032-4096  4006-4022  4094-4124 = 0.49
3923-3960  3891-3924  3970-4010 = 1.05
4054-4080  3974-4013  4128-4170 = -0.37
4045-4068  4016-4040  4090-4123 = -1.07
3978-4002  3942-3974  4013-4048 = -0.83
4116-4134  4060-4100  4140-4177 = 0.53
